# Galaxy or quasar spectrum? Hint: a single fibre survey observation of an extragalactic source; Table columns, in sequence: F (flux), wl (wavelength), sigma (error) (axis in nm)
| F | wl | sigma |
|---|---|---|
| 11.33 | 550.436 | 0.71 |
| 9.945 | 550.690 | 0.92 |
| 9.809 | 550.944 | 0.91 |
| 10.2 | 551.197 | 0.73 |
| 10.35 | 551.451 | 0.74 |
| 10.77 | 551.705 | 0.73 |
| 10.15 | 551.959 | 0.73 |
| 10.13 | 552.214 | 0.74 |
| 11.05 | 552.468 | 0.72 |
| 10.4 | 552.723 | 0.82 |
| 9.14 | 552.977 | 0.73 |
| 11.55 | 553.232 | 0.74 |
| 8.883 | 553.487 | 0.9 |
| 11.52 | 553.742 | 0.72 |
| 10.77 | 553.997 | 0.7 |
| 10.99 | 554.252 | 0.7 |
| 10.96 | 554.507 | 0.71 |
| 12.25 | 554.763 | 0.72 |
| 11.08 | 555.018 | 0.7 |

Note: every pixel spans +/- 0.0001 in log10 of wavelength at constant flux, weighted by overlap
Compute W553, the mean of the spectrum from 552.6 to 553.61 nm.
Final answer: 10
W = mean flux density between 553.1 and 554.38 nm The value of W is 10.7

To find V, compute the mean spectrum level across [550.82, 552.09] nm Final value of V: 10.3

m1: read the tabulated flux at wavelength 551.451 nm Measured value 10.35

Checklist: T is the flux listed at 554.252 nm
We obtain 10.99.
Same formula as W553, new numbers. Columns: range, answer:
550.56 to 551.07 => 9.87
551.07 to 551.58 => 10.3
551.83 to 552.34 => 10.1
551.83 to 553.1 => 10.2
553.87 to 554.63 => 10.9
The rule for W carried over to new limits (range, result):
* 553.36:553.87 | 10.2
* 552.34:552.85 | 10.7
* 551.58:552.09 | 10.4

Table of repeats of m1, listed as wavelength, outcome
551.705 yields 10.77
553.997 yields 10.77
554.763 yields 12.25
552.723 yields 10.4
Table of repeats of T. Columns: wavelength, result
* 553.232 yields 11.55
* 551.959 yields 10.15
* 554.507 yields 10.96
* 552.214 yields 10.13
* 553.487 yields 8.883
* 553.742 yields 11.52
